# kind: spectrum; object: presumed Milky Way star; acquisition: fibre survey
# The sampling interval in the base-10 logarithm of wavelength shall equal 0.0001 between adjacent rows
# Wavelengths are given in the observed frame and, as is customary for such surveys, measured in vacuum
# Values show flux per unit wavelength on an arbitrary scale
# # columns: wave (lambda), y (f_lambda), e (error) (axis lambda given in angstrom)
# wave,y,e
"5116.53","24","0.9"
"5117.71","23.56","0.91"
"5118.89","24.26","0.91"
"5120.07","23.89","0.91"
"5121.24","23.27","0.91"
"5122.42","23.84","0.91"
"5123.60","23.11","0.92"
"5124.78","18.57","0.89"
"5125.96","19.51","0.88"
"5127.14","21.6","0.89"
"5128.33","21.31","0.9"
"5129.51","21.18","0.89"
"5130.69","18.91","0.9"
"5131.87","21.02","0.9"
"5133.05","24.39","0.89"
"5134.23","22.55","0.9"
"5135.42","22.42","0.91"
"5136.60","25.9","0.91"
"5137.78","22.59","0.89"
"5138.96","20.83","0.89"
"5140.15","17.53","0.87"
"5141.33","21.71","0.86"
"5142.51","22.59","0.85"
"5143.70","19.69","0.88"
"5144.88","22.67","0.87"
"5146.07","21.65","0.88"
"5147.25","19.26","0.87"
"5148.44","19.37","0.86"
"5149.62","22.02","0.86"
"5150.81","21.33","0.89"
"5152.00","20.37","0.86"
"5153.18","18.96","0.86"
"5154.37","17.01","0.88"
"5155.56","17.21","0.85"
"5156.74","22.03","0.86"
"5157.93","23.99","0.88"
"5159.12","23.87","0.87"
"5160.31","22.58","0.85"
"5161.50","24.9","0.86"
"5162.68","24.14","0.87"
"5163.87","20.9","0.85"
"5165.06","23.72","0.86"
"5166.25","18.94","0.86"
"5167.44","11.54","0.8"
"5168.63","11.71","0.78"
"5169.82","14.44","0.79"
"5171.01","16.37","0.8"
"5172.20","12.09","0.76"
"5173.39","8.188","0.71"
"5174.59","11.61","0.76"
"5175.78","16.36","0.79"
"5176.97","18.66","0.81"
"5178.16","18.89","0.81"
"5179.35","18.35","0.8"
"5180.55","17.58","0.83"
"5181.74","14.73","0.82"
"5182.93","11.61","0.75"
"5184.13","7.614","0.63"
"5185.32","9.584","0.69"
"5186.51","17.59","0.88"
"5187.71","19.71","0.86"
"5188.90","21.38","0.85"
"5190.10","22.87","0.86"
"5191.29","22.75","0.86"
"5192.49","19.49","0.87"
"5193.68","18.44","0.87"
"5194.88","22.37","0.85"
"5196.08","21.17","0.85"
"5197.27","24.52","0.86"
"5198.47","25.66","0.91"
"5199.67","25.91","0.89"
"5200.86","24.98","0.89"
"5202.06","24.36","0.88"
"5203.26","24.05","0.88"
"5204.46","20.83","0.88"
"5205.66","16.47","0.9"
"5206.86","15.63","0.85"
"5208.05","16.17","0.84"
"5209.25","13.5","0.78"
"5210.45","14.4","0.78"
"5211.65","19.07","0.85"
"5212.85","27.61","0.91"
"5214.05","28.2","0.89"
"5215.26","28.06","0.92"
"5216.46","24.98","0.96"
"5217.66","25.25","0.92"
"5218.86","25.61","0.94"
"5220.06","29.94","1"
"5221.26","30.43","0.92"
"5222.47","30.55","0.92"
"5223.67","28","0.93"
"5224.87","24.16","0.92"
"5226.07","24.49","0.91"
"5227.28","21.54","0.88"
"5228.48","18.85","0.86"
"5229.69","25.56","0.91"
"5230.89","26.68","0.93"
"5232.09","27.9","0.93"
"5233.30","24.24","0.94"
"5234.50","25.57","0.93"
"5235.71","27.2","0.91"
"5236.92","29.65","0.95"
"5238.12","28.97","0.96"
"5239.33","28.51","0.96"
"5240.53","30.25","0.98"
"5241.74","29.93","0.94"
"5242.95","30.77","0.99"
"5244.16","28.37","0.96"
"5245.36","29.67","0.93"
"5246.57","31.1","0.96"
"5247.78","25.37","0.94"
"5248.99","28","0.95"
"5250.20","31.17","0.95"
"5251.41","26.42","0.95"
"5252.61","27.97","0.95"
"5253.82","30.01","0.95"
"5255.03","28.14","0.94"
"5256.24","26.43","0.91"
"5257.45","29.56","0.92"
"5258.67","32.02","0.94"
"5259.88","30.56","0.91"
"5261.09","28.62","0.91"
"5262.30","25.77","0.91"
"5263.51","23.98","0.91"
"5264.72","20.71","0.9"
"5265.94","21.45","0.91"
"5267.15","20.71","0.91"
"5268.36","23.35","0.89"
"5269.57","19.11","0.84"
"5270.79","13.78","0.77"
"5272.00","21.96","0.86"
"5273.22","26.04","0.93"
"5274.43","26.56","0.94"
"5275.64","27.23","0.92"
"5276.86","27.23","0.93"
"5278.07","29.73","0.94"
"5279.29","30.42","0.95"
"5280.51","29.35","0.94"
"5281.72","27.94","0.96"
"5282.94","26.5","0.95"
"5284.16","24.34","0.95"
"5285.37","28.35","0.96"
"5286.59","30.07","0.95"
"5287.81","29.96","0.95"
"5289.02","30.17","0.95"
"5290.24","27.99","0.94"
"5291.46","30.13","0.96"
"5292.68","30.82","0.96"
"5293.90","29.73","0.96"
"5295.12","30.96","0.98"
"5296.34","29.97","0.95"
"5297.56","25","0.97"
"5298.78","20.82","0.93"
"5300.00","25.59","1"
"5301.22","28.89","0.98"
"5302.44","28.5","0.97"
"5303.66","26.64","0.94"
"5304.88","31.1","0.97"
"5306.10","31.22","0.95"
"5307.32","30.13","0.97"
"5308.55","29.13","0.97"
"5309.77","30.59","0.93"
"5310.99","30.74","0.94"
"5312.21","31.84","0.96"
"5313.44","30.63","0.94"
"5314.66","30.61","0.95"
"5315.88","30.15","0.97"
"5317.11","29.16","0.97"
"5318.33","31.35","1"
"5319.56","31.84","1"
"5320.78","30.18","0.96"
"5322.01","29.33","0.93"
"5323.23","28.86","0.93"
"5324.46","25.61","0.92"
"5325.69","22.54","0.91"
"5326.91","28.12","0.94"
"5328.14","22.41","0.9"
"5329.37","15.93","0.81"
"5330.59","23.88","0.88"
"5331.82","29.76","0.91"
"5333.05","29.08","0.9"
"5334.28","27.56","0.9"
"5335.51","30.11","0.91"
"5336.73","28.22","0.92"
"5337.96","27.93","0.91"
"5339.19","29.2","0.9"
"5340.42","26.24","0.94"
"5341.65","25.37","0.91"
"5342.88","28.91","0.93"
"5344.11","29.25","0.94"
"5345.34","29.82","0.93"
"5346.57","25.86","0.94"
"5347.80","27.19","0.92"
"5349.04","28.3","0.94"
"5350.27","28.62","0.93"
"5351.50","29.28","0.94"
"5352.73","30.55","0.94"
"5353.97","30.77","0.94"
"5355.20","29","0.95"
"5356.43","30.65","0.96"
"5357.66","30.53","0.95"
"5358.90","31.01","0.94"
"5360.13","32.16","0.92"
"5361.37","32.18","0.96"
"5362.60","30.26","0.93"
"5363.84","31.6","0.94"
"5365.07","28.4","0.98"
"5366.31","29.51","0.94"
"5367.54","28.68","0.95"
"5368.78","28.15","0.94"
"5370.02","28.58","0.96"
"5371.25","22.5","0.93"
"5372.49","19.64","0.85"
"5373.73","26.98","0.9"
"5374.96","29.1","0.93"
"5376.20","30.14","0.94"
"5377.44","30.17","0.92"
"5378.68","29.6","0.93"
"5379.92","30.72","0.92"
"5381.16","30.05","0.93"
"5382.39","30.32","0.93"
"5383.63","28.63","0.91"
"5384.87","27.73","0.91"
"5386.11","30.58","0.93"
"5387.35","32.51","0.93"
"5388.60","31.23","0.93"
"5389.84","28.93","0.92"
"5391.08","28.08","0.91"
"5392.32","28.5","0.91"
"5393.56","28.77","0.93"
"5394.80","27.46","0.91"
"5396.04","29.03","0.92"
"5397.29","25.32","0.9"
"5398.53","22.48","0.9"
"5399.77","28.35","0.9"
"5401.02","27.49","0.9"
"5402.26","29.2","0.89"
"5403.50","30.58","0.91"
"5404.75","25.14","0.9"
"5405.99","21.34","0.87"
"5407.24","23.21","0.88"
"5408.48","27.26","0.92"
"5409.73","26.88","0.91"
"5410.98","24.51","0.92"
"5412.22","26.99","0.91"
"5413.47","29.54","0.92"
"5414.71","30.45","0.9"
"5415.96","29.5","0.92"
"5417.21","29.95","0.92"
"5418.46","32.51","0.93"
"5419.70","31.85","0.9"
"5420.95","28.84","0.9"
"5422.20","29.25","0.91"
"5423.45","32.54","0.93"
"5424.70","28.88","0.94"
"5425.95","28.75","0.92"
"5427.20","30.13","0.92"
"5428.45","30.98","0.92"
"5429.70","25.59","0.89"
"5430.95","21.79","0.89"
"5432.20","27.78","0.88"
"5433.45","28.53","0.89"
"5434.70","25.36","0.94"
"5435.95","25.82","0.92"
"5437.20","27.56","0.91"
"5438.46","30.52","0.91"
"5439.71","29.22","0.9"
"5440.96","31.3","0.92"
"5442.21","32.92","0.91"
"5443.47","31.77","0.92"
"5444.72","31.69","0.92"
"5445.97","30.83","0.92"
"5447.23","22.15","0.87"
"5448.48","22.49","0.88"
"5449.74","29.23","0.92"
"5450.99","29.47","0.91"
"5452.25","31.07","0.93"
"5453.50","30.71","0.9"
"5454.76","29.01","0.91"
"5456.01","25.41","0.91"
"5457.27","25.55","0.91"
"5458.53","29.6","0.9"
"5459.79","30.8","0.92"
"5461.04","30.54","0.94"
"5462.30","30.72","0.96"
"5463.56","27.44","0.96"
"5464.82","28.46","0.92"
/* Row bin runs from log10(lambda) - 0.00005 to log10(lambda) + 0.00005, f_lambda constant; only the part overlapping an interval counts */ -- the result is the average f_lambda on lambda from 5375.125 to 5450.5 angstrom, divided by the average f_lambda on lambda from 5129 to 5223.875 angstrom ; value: 1.4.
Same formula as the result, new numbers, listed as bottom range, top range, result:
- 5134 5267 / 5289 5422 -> 1.26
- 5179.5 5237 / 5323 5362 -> 1.26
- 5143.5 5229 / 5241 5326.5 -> 1.37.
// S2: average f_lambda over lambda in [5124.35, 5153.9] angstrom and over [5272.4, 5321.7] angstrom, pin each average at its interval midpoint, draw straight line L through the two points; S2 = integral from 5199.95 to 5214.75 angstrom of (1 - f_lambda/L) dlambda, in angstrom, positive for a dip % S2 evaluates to 2.34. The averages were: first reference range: 21.1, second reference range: 28.9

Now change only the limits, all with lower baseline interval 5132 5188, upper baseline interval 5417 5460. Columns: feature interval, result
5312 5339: -3.49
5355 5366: -1.98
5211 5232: -4.87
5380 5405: -1.35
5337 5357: -2.37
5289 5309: -4.04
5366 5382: -0.90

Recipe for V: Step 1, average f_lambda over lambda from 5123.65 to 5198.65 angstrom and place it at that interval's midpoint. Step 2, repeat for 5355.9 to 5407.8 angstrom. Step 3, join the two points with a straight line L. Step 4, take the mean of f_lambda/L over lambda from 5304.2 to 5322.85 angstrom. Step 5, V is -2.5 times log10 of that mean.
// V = -0.19 mag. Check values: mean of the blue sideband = 19.4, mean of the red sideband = 28.5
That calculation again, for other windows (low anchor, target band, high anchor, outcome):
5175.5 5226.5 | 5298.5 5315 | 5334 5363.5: -0.09 mag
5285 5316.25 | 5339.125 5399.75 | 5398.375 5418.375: -0.03 mag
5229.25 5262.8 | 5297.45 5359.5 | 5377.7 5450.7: 0.00 mag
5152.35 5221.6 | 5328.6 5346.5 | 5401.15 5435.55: -0.08 mag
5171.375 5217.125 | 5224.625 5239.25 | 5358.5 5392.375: -0.20 mag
